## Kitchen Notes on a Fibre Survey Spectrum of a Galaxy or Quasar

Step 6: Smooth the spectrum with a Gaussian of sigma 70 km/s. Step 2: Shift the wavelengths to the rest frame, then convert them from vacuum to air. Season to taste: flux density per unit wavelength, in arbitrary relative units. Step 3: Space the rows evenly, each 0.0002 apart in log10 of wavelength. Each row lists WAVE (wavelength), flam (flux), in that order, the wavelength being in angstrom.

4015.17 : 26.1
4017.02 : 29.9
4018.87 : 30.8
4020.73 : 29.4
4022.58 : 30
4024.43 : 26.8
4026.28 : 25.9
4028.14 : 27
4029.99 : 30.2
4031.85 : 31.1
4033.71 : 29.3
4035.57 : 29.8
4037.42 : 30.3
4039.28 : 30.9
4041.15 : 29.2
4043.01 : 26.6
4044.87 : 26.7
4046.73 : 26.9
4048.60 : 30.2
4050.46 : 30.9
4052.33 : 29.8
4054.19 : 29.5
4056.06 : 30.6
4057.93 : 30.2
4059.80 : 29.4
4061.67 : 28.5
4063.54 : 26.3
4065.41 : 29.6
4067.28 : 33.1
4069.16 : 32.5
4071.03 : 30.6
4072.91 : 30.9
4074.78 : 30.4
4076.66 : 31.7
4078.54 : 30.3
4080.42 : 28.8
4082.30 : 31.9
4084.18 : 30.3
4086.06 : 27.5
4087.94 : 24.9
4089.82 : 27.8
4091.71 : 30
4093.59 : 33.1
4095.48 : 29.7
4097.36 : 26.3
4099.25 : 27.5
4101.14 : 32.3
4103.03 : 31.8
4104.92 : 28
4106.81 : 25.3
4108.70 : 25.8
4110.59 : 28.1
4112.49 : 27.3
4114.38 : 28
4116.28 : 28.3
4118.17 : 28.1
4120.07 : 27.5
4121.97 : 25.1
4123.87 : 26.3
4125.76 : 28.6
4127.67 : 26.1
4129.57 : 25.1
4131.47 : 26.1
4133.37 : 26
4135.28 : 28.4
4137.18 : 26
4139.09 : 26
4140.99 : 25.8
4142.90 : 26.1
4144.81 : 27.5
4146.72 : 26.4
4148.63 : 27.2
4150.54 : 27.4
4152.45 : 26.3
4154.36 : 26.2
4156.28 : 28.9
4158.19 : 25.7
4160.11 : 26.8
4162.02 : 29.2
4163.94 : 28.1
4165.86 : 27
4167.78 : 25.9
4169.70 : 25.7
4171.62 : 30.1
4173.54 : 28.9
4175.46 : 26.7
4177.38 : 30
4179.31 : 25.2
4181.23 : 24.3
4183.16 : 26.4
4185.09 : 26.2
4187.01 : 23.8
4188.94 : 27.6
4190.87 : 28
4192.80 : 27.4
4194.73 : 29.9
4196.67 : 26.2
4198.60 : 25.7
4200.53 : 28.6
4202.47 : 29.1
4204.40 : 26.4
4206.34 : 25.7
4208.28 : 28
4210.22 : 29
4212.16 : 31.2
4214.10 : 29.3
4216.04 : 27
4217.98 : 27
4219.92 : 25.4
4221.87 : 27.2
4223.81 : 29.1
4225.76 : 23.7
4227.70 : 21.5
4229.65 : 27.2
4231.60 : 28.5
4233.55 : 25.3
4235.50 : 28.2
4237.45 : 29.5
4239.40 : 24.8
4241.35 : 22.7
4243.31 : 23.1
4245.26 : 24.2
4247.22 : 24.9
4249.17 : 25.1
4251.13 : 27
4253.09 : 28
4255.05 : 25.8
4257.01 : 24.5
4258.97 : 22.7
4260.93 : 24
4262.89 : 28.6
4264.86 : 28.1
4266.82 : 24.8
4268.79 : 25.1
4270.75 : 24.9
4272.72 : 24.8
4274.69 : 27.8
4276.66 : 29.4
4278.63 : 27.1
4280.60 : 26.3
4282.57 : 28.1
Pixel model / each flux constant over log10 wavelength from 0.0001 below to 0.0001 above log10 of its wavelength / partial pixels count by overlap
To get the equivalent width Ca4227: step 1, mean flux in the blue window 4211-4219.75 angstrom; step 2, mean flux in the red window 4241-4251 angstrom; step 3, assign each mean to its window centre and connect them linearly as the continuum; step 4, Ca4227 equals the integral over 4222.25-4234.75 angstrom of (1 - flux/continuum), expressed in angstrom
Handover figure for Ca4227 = 0.30 angstrom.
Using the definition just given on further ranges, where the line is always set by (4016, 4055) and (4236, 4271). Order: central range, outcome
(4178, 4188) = 0.49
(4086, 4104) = -0.68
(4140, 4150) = 0.24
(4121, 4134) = 0.65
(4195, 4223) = -1.50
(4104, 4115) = 0.32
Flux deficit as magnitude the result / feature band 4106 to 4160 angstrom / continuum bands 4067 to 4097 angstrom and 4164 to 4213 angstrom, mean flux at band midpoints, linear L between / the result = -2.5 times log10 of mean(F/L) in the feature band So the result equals 0.08 mag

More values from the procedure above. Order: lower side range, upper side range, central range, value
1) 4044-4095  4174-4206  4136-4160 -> 0.05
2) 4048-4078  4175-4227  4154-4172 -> 0.03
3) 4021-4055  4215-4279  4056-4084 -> -0.07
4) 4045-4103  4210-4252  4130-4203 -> 0.03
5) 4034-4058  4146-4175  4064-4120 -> -0.03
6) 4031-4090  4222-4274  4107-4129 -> 0.05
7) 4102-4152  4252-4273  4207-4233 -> -0.05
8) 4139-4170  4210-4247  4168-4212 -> -0.02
